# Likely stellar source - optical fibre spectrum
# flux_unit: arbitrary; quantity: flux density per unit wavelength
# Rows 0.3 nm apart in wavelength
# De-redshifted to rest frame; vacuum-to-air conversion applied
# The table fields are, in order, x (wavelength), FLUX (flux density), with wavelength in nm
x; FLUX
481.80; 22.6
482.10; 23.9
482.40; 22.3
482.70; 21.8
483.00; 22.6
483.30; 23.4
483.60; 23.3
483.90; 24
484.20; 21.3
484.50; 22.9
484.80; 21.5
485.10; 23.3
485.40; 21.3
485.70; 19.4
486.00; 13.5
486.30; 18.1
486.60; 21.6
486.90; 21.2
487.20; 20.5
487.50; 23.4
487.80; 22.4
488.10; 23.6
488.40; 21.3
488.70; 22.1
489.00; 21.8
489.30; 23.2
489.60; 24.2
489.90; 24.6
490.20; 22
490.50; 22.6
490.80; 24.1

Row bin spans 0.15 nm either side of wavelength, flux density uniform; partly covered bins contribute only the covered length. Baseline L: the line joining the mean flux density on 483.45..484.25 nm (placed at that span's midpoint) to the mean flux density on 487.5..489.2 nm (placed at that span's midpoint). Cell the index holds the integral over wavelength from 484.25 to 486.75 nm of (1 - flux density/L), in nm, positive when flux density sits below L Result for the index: 0.282 nm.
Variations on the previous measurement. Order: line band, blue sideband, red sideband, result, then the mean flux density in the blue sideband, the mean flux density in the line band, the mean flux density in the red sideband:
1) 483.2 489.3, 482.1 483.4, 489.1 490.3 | 0.410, 22.7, 21.5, 23.5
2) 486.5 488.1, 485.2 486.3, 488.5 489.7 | -0.129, 18.3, 22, 22.7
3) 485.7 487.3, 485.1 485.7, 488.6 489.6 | 0.203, 21.3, 19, 22.7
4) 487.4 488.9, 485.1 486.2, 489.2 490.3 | -0.057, 18.8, 22.5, 23.6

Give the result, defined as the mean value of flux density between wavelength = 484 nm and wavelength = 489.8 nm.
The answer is 21.5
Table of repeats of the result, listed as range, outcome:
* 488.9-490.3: 23.2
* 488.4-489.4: 22.2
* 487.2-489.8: 22.7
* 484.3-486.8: 20.2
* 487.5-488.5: 22.6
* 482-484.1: 23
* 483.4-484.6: 22.9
